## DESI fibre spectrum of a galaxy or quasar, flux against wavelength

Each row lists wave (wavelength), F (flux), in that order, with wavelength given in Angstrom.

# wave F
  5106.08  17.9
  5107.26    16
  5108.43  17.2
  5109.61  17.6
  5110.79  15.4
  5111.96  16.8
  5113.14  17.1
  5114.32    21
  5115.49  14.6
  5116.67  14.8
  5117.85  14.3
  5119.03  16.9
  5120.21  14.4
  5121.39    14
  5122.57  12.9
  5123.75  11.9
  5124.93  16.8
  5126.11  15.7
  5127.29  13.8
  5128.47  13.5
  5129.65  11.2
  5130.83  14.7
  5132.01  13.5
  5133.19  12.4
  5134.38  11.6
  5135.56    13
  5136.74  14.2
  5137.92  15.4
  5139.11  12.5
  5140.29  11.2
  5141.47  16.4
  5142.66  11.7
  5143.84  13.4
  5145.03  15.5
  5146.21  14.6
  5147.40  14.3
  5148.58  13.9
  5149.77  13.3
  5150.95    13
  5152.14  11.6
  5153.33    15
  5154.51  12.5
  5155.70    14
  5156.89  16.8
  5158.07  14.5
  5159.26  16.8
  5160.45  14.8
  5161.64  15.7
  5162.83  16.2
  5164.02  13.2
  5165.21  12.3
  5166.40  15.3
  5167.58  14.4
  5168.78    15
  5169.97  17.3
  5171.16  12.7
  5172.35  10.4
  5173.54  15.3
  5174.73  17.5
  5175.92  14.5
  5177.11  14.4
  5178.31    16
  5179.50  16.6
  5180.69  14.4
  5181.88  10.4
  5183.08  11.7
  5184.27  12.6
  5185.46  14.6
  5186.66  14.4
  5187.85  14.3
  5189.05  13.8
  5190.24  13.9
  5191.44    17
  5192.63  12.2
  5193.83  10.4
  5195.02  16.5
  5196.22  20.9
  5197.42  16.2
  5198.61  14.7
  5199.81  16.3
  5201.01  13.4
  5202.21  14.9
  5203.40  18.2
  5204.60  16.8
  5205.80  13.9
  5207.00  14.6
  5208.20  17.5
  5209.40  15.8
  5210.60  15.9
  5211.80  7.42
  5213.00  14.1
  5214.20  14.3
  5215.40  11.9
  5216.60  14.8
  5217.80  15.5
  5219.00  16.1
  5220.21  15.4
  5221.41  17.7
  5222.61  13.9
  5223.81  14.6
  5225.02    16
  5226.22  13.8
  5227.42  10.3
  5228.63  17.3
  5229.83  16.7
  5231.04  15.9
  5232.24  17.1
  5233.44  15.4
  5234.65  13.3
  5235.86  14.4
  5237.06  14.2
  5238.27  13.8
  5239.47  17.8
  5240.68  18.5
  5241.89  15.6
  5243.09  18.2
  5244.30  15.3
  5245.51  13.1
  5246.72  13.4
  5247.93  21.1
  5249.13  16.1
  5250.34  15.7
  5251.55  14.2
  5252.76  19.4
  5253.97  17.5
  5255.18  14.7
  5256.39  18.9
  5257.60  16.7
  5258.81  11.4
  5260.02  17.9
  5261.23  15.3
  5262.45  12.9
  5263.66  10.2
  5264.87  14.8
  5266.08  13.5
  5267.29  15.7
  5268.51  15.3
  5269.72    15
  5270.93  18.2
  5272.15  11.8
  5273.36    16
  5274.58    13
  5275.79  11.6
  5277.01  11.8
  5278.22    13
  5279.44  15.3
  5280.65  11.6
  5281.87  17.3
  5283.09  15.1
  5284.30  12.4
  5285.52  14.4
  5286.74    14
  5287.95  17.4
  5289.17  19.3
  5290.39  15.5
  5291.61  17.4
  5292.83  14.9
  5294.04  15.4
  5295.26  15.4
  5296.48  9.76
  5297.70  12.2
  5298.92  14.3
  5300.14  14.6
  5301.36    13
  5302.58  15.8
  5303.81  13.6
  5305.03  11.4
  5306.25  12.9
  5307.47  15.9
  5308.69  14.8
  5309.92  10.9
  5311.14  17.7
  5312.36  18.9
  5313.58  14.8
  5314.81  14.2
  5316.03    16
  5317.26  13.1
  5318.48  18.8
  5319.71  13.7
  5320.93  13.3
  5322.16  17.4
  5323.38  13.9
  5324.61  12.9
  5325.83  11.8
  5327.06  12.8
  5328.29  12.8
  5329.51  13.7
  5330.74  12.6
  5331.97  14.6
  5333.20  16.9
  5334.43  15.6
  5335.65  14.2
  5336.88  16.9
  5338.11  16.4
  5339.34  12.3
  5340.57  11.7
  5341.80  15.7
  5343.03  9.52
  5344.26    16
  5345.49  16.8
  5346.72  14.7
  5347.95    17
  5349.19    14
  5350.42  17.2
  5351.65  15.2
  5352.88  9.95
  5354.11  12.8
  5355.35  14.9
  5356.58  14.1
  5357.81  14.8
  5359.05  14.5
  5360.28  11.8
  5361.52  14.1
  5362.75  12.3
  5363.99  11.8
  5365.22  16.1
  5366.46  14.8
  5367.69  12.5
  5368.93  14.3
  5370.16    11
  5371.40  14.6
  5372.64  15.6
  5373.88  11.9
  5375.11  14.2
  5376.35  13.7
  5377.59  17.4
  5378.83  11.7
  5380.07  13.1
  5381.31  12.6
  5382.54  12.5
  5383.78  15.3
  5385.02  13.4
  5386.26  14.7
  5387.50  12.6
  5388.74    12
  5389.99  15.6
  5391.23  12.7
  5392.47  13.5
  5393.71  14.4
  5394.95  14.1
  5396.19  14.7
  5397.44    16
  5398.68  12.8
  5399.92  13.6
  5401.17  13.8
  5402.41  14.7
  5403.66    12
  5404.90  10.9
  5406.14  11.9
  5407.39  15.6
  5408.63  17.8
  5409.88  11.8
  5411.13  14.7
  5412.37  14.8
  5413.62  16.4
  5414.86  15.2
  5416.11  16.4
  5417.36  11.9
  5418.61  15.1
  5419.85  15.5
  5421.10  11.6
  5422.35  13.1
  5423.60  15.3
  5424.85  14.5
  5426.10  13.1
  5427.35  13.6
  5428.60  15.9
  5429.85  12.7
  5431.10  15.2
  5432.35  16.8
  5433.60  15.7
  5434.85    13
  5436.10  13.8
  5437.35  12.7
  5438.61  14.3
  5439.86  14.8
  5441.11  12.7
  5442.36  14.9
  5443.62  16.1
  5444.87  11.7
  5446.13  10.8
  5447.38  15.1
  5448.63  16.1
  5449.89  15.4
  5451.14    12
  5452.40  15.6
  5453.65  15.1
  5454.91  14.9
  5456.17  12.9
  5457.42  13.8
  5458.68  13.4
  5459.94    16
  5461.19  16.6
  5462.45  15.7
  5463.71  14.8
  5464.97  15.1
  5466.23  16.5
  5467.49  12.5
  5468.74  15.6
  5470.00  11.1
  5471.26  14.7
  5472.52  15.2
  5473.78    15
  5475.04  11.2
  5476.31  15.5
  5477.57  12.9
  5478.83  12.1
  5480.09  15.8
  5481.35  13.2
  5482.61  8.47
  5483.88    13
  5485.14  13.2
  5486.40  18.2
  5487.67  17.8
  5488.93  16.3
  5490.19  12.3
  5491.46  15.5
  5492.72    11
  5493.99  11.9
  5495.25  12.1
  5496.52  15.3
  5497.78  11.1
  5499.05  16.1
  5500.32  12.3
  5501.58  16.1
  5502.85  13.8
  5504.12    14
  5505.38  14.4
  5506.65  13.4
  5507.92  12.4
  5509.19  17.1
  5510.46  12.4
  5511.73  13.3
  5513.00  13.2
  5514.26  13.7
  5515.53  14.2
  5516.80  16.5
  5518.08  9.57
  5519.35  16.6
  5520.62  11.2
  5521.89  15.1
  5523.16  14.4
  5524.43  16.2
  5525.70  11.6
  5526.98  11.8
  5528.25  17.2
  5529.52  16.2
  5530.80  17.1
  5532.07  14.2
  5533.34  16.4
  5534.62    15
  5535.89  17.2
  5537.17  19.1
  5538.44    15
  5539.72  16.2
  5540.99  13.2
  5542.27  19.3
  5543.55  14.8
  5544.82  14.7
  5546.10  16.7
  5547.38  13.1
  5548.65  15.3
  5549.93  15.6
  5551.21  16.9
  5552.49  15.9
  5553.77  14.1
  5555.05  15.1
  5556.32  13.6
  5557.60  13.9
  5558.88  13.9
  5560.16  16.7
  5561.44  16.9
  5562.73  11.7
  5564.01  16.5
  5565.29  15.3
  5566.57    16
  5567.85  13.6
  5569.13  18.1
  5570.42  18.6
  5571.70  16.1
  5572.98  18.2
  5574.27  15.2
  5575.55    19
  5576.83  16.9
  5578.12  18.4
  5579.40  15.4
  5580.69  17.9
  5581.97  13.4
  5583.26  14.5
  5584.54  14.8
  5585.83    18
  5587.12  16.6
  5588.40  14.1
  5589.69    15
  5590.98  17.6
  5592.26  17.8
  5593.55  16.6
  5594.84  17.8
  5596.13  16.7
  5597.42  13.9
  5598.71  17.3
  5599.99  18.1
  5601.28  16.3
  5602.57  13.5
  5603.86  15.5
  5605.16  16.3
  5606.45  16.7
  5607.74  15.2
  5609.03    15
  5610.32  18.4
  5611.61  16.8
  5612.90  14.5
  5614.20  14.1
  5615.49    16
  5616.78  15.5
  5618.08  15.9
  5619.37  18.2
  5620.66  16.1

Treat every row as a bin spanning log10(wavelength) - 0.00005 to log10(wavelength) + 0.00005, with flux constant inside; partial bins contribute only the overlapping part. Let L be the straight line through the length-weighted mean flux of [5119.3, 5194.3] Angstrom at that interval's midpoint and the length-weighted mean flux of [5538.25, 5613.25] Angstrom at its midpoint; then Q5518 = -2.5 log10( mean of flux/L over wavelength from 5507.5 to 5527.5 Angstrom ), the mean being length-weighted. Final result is 0.14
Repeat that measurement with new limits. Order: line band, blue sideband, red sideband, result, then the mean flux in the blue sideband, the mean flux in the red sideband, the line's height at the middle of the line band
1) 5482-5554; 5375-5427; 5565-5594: 0.07 mag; 14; 16.4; 15.6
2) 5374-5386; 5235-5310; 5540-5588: 0.11 mag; 14.9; 15.8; 15.2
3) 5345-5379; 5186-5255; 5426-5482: 0.04 mag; 15.3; 14.3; 14.7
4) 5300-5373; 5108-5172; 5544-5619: 0.06 mag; 14.5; 15.9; 15.1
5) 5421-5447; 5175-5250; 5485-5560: 0.06 mag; 15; 14.7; 14.8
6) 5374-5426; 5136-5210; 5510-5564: 0.06 mag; 14.5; 14.9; 14.8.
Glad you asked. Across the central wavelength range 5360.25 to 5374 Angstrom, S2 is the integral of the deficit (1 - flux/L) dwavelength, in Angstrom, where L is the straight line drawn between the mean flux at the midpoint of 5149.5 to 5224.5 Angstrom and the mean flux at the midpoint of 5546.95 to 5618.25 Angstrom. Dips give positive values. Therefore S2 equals 1.5 Angstrom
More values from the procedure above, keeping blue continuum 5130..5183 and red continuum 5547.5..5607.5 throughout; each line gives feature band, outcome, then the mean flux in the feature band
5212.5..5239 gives -0.83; 14.9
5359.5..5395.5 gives 3.53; 13.6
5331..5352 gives -0.03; 14.9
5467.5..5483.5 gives 2.22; 13.4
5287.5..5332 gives 0.79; 14.5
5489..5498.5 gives 1.59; 13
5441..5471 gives 2.02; 14.4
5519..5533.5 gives 0.91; 14.8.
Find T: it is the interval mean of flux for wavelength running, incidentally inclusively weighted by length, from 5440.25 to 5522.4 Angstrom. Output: 14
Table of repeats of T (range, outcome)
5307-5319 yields 15.5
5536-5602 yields 16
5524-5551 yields 15.5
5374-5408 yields 13.7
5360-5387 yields 13.6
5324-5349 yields 14.2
